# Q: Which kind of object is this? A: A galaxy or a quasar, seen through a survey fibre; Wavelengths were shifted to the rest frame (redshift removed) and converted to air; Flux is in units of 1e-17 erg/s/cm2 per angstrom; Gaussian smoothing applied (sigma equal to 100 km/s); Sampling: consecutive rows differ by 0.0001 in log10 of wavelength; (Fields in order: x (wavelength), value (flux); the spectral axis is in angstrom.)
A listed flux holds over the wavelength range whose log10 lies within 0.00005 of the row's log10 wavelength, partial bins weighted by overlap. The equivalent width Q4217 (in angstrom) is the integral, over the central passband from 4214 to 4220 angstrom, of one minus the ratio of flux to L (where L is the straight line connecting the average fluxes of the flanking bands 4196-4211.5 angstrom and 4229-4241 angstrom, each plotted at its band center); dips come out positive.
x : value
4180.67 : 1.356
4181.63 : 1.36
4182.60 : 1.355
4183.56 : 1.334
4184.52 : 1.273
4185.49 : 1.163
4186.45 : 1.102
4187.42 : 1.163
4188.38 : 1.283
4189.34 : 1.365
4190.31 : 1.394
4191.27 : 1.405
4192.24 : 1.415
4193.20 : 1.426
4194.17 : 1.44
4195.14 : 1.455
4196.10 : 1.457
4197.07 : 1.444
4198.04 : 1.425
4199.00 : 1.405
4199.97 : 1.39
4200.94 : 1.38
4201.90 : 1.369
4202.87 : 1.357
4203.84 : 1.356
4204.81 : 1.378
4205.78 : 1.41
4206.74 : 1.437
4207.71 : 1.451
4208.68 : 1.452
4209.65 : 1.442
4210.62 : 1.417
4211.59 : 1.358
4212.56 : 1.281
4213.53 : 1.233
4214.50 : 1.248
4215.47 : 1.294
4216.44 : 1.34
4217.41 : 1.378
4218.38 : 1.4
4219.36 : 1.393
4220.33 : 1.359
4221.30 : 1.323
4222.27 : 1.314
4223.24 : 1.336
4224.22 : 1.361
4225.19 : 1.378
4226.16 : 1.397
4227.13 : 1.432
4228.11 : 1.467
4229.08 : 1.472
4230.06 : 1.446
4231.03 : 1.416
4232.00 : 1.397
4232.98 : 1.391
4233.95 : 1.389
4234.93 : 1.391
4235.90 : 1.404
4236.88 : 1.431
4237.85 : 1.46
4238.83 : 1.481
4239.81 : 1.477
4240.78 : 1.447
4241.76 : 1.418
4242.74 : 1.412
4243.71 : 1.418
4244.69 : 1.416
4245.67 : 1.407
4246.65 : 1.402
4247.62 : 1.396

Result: 0.3 angstrom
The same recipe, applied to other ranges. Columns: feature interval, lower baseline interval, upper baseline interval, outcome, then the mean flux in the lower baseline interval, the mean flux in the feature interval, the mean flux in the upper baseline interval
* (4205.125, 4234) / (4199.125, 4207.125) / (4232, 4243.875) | 0.5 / 1.39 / 1.38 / 1.43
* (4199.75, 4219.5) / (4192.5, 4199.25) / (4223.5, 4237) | 0.8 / 1.44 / 1.37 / 1.41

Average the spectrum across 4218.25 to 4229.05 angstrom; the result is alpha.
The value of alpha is 1.38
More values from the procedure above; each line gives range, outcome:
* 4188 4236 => 1.39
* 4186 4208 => 1.38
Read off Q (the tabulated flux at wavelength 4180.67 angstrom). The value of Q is 1.356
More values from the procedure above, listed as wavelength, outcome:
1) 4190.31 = 1.394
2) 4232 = 1.397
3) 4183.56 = 1.334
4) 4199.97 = 1.39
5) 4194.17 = 1.44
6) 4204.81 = 1.378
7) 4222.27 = 1.314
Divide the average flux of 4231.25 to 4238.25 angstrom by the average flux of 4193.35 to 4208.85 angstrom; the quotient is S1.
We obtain 1.00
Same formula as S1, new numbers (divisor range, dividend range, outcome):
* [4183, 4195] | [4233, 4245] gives 1.08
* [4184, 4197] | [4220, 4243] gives 1.05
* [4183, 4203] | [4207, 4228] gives 1.01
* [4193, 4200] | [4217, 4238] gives 0.98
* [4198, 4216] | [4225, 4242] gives 1.04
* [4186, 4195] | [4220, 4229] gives 1.03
